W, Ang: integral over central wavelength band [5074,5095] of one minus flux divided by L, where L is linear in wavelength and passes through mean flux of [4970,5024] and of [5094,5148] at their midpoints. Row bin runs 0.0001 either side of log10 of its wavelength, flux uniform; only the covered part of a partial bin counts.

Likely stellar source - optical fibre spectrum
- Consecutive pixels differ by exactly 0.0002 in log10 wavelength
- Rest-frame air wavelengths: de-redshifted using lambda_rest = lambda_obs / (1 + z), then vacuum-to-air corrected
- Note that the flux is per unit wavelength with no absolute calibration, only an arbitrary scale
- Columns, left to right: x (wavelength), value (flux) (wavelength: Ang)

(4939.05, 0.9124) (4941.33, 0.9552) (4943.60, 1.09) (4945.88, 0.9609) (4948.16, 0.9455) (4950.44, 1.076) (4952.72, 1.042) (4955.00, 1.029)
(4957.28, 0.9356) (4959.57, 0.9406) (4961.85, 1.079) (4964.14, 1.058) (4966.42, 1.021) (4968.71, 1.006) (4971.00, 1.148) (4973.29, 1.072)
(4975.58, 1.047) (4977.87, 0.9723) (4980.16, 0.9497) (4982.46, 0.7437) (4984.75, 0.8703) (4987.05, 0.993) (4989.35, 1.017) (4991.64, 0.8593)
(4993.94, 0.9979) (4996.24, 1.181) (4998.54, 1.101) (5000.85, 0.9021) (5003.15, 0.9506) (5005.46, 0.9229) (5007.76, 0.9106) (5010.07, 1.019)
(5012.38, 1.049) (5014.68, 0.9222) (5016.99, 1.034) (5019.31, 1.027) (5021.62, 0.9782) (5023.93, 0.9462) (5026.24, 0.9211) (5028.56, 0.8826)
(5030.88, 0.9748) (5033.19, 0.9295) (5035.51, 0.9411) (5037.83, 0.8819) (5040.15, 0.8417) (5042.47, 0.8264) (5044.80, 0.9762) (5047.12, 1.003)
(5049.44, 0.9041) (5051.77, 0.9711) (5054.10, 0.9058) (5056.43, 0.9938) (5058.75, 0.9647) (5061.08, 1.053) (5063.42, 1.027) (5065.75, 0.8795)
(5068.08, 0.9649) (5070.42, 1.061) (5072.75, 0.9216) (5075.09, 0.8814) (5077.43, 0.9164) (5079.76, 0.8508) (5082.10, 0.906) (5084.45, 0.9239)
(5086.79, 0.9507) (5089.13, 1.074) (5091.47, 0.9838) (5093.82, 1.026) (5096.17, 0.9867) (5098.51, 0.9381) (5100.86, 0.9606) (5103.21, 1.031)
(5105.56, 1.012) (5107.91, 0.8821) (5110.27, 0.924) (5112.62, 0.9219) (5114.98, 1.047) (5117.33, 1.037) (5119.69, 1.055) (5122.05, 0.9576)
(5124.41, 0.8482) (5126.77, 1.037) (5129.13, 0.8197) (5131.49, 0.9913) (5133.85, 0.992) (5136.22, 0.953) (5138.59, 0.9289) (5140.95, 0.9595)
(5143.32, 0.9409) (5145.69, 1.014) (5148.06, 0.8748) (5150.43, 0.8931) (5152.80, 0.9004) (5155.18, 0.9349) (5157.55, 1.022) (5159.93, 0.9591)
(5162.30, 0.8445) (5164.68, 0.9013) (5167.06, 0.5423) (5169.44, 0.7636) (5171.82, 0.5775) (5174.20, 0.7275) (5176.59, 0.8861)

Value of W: 0.5 Ang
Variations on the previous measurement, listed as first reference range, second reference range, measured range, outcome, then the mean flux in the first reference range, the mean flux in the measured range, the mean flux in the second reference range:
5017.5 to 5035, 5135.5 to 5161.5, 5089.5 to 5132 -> -1.2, 0.954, 0.972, 0.942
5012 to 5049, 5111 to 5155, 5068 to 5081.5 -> 0.3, 0.943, 0.929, 0.953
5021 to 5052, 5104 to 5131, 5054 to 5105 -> -1.2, 0.925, 0.966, 0.96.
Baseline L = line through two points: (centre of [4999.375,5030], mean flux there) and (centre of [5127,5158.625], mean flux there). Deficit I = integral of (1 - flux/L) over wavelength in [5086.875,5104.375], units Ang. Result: -0.9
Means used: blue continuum 0.96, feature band 0.997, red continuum 0.943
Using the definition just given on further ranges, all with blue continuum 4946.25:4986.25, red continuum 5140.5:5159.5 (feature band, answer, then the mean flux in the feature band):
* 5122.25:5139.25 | 0.1 Ang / 0.94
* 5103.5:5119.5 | -0.4 Ang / 0.979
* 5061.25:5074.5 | -0.1 Ang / 0.973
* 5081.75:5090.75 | -0.1 Ang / 0.97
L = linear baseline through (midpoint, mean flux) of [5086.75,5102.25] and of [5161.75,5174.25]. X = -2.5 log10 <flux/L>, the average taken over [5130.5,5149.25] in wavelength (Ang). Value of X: -0.162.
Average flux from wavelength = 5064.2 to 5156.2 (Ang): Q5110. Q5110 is 0.954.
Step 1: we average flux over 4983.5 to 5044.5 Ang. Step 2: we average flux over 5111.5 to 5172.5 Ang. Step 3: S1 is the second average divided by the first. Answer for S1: 0.96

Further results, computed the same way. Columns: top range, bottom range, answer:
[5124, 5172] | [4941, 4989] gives 0.90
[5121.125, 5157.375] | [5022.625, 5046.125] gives 1.03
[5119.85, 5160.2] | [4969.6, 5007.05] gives 0.96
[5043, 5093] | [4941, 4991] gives 0.96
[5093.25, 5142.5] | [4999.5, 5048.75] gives 1.02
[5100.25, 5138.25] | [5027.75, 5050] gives 1.05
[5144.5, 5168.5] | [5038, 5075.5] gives 0.94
